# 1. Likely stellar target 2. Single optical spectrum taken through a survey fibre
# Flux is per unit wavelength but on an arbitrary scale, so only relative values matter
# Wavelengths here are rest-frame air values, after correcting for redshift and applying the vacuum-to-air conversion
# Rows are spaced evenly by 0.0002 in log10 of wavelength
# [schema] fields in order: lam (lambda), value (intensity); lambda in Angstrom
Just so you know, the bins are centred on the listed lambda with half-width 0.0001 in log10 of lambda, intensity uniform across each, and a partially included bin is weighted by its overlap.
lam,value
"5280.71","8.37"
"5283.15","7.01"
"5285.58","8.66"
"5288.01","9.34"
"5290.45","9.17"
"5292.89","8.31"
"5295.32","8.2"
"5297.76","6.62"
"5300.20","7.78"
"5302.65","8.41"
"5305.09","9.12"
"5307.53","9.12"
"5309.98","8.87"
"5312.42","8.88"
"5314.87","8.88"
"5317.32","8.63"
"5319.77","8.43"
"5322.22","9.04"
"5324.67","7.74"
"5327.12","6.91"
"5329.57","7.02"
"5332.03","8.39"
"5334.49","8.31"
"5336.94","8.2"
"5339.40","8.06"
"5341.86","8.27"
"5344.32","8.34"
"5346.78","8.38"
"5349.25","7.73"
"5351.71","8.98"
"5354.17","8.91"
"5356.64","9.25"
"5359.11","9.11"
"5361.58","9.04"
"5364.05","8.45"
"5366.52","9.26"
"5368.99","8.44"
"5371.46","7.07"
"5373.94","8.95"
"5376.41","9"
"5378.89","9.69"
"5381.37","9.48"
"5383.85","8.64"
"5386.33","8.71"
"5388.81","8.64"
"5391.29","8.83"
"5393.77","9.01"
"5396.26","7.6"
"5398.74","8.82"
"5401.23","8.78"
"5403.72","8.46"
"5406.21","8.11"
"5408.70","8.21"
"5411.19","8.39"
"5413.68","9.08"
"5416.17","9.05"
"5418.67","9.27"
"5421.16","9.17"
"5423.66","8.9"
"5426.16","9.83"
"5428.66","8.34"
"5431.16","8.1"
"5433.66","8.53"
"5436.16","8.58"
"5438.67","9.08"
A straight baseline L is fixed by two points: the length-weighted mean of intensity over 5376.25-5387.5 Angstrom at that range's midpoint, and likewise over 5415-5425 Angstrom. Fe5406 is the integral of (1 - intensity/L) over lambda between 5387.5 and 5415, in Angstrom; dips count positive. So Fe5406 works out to 1.7 Angstrom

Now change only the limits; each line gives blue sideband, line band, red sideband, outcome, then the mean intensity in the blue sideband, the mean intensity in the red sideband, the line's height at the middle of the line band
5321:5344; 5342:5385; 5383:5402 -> -2.11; 8.01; 8.63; 8.33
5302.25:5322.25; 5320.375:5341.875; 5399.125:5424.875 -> 2.00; 8.82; 8.74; 8.81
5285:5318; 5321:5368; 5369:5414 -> 1.12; 8.57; 8.62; 8.59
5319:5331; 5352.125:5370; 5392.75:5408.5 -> -1.81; 7.82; 8.44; 8.11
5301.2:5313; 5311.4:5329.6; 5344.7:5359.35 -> 1.13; 8.86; 8.68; 8.8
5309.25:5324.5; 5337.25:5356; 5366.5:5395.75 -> 0.72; 8.71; 8.76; 8.74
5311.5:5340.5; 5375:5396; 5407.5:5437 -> -0.90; 8.2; 8.79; 8.57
